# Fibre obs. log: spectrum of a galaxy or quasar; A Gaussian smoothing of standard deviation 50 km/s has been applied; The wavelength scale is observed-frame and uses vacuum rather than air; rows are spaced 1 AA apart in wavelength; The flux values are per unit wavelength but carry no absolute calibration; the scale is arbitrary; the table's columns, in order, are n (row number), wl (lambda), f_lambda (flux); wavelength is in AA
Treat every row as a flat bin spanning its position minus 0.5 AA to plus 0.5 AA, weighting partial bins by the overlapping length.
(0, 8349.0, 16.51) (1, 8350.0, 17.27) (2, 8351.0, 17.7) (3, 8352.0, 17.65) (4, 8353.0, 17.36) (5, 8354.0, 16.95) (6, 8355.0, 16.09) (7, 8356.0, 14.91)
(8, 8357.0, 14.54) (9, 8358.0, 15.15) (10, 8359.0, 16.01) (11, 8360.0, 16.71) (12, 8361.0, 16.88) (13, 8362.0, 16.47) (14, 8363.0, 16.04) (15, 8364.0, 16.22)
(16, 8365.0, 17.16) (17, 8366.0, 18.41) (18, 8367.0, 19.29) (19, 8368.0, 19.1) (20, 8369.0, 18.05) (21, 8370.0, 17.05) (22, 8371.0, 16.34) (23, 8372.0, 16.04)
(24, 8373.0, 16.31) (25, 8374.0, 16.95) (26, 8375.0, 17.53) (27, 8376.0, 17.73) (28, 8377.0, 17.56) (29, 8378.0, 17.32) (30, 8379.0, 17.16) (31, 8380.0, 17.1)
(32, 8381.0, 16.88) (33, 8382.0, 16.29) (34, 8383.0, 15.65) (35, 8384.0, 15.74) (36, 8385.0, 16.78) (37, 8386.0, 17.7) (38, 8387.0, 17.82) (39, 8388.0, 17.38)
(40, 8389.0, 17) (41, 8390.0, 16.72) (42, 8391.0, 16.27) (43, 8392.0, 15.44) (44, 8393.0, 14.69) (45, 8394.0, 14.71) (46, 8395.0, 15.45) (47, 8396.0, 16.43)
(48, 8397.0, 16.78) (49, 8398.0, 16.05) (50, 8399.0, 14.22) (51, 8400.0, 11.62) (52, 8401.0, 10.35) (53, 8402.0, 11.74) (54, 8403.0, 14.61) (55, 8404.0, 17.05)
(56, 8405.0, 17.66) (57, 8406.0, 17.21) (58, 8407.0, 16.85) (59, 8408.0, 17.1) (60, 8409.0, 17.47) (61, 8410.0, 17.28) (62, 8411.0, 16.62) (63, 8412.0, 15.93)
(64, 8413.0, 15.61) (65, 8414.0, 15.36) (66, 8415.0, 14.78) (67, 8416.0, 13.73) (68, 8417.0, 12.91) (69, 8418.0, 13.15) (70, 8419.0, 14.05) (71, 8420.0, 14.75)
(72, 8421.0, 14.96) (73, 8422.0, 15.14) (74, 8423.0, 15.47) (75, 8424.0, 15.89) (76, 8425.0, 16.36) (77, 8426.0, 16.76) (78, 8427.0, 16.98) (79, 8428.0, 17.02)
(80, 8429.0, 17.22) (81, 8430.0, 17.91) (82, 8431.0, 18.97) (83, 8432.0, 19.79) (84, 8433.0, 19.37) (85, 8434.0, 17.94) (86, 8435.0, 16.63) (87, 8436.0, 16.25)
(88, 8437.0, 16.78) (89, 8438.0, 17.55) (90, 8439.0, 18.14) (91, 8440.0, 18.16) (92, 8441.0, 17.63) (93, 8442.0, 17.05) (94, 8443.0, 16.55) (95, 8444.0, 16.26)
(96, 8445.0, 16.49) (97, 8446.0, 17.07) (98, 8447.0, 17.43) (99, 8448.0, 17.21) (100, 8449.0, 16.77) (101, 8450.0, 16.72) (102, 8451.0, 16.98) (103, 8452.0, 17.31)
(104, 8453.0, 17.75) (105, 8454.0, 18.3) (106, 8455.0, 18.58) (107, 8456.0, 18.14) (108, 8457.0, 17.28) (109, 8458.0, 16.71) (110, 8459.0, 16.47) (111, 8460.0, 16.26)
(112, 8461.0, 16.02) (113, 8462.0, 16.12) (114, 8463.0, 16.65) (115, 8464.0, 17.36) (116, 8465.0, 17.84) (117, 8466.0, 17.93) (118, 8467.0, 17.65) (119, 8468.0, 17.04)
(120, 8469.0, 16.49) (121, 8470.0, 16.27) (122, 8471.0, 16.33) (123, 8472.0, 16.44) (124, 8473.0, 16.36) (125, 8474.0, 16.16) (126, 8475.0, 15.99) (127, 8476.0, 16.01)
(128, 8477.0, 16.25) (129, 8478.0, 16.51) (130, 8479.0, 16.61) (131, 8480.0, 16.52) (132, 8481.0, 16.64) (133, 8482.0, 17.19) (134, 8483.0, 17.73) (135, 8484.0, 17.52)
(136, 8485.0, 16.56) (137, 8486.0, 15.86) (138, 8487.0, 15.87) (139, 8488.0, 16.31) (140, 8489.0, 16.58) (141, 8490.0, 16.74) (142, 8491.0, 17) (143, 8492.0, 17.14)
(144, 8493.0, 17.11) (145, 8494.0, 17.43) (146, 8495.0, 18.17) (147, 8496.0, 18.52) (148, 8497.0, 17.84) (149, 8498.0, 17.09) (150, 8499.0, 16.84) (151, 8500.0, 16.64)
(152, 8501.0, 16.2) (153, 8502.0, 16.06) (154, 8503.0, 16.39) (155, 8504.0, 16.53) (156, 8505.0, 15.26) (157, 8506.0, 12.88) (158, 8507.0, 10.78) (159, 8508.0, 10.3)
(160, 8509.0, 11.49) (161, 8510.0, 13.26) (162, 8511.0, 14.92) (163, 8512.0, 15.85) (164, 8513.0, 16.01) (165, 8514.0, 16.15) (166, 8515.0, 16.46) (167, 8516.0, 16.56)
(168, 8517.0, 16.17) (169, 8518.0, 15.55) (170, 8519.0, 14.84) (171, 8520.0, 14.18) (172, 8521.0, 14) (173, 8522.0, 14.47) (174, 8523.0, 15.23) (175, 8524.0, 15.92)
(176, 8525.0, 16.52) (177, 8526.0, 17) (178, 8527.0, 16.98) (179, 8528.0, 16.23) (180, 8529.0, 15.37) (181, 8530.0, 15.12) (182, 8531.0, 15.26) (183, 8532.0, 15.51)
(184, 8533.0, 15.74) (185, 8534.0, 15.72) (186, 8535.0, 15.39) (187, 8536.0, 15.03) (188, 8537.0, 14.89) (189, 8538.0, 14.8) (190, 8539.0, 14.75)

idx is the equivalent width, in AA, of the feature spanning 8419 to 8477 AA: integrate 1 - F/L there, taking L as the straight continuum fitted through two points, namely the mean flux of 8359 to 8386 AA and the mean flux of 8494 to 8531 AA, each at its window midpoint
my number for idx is -2.64 AA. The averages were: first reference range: 17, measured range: 16.9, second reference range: 15.5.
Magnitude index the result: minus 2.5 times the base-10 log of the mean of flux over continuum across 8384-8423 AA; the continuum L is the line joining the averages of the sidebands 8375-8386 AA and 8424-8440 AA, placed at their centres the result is 0.111 mag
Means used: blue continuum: 16.9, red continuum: 17.5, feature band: 15.5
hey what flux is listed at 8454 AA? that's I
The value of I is 18.3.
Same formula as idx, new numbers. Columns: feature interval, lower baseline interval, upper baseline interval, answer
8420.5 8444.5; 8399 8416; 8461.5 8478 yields -1.8 AA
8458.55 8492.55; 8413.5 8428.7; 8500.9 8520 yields -3.9 AA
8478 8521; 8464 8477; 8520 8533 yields 0.6 AA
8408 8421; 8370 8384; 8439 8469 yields 1.4 AA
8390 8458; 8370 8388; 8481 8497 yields 2.6 AA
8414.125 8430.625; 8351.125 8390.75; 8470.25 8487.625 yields 1.2 AA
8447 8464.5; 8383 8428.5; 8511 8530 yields -1.6 AA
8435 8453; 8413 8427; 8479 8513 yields -2.1 AA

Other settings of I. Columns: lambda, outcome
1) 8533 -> 15.74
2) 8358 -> 15.15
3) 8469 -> 16.49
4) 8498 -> 17.09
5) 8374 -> 16.95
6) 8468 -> 17.04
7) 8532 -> 15.51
